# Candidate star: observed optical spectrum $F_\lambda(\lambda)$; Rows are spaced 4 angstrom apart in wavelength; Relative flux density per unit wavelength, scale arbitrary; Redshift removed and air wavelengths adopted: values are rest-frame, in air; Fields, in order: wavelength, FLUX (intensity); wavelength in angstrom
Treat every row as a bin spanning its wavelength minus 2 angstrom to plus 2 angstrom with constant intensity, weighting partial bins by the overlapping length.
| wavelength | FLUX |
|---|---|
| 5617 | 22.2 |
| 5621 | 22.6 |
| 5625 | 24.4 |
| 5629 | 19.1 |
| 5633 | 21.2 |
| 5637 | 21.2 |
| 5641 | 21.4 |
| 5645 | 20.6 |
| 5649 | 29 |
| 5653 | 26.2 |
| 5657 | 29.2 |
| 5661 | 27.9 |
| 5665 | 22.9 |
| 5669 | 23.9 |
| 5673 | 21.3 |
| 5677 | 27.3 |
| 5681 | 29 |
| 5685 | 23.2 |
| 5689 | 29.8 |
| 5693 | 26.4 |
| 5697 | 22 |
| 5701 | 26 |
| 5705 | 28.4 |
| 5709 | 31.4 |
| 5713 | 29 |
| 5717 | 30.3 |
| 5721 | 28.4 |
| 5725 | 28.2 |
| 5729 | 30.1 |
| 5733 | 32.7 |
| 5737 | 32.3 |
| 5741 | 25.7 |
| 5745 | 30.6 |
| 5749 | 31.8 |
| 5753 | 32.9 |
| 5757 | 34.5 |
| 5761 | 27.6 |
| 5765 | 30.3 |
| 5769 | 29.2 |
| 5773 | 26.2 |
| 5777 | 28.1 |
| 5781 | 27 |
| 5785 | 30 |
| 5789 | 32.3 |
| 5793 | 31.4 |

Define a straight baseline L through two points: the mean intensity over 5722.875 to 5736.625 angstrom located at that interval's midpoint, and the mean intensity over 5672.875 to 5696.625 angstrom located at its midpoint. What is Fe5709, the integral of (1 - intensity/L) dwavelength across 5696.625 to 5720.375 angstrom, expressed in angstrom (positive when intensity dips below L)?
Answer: 0.2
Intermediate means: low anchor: 26.3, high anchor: 30.5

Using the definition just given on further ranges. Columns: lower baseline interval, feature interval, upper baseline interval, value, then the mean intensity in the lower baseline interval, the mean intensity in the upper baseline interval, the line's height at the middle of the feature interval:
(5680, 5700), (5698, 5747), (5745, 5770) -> -1.5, 25.9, 31.1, 28.4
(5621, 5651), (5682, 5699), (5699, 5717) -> 1.1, 22.4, 28.9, 27.3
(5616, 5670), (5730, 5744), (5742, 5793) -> -0.9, 23.7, 30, 28.5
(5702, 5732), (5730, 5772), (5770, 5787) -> -3.0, 29.4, 27.9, 28.6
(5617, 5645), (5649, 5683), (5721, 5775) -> -2.9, 21.6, 30.1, 24.2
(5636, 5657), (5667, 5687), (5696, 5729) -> 0.9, 24.3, 28.3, 26.1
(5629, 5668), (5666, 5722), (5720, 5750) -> 0.9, 24.1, 30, 27.2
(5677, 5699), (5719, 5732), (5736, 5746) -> -0.4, 26.2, 29.1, 28.3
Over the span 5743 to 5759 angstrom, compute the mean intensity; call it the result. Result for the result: 32.5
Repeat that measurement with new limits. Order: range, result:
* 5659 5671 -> 24.9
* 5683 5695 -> 26.5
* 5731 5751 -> 30.6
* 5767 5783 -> 27.6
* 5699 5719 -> 29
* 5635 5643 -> 21.3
